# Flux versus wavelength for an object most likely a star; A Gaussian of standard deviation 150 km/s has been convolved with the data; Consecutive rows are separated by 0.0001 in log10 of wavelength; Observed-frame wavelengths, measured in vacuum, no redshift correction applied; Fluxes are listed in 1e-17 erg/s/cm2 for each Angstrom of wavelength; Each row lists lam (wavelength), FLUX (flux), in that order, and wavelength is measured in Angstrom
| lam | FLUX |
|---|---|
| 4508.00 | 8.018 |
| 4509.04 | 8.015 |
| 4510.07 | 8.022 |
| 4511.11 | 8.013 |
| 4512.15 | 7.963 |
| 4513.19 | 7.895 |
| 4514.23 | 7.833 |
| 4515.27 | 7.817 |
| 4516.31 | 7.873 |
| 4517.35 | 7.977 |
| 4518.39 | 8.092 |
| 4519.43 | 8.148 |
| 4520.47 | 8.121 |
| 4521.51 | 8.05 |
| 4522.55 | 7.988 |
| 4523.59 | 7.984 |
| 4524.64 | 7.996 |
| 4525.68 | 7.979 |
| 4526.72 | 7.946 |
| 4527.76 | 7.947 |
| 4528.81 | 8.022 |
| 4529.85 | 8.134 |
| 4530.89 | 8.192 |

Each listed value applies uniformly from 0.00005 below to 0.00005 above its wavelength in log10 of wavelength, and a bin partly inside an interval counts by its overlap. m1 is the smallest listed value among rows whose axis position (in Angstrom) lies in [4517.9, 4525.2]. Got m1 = 7.984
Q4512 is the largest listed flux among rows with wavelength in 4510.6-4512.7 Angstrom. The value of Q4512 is 8.013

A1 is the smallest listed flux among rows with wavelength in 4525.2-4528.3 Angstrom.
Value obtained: 7.946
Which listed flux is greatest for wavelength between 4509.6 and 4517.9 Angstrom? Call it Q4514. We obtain 8.022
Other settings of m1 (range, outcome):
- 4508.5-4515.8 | 7.817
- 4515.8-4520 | 7.873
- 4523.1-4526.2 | 7.979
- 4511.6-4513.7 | 7.895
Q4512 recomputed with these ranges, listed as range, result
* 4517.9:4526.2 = 8.148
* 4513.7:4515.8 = 7.833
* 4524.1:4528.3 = 7.996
